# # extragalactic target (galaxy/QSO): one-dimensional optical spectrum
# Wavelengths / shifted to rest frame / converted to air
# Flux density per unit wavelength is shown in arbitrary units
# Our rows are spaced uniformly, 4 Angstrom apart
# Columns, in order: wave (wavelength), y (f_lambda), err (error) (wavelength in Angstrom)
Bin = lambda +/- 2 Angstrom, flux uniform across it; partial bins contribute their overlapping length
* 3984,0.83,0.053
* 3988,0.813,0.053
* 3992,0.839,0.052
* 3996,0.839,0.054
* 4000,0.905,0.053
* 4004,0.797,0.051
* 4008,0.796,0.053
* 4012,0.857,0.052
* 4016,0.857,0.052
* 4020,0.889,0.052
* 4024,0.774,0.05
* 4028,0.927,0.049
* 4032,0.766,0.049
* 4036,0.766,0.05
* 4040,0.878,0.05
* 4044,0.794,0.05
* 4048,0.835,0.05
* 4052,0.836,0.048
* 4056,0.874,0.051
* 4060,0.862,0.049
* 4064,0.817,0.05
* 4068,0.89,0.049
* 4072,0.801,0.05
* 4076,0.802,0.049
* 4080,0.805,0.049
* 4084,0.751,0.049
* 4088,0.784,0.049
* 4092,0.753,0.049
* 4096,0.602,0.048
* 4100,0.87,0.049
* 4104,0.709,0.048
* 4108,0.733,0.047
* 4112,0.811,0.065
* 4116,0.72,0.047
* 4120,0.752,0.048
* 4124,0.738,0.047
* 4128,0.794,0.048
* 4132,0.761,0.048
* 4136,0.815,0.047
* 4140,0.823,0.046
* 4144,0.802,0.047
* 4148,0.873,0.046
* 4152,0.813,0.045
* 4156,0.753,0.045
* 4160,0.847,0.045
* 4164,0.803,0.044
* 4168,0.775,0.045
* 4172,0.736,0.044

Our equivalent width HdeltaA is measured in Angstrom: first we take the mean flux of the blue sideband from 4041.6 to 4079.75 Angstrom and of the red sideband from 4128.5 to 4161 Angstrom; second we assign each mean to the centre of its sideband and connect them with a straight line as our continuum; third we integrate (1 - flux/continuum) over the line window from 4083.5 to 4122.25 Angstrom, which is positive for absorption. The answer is 3.4 Angstrom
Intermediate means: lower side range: 0.834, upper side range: 0.809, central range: 0.748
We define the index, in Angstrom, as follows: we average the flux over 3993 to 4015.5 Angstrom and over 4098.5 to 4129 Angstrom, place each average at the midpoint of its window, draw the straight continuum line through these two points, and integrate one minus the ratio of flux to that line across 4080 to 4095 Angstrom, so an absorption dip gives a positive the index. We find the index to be 0.5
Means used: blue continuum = 0.84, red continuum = 0.763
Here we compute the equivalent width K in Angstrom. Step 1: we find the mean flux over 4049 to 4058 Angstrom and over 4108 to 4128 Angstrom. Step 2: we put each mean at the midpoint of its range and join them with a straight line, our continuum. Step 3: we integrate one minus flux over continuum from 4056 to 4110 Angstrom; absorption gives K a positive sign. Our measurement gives 1.6 Angstrom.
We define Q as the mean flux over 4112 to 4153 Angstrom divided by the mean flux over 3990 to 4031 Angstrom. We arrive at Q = 0.9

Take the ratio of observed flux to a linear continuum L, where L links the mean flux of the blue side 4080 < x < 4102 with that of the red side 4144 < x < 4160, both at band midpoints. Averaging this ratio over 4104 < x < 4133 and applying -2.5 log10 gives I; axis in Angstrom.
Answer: 0.04 mag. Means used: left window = 0.757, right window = 0.816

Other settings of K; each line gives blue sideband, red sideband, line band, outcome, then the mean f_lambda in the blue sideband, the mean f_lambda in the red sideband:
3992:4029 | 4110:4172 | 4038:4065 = -0.5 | 0.846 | 0.79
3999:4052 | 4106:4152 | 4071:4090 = 0.5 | 0.833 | 0.785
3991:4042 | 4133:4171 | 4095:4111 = 1.5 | 0.838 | 0.808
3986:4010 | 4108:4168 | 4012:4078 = -1.5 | 0.832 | 0.791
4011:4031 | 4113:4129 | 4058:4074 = -0.7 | 0.856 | 0.752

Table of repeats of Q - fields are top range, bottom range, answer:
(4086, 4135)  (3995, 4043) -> 0.90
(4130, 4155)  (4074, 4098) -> 1.08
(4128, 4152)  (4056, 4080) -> 0.97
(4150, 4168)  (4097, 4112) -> 1.05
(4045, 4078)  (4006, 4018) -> 1.00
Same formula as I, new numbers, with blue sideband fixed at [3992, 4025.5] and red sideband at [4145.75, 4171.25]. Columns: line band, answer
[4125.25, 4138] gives 0.04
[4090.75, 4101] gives 0.13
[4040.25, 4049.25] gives 0.01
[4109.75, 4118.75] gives 0.07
